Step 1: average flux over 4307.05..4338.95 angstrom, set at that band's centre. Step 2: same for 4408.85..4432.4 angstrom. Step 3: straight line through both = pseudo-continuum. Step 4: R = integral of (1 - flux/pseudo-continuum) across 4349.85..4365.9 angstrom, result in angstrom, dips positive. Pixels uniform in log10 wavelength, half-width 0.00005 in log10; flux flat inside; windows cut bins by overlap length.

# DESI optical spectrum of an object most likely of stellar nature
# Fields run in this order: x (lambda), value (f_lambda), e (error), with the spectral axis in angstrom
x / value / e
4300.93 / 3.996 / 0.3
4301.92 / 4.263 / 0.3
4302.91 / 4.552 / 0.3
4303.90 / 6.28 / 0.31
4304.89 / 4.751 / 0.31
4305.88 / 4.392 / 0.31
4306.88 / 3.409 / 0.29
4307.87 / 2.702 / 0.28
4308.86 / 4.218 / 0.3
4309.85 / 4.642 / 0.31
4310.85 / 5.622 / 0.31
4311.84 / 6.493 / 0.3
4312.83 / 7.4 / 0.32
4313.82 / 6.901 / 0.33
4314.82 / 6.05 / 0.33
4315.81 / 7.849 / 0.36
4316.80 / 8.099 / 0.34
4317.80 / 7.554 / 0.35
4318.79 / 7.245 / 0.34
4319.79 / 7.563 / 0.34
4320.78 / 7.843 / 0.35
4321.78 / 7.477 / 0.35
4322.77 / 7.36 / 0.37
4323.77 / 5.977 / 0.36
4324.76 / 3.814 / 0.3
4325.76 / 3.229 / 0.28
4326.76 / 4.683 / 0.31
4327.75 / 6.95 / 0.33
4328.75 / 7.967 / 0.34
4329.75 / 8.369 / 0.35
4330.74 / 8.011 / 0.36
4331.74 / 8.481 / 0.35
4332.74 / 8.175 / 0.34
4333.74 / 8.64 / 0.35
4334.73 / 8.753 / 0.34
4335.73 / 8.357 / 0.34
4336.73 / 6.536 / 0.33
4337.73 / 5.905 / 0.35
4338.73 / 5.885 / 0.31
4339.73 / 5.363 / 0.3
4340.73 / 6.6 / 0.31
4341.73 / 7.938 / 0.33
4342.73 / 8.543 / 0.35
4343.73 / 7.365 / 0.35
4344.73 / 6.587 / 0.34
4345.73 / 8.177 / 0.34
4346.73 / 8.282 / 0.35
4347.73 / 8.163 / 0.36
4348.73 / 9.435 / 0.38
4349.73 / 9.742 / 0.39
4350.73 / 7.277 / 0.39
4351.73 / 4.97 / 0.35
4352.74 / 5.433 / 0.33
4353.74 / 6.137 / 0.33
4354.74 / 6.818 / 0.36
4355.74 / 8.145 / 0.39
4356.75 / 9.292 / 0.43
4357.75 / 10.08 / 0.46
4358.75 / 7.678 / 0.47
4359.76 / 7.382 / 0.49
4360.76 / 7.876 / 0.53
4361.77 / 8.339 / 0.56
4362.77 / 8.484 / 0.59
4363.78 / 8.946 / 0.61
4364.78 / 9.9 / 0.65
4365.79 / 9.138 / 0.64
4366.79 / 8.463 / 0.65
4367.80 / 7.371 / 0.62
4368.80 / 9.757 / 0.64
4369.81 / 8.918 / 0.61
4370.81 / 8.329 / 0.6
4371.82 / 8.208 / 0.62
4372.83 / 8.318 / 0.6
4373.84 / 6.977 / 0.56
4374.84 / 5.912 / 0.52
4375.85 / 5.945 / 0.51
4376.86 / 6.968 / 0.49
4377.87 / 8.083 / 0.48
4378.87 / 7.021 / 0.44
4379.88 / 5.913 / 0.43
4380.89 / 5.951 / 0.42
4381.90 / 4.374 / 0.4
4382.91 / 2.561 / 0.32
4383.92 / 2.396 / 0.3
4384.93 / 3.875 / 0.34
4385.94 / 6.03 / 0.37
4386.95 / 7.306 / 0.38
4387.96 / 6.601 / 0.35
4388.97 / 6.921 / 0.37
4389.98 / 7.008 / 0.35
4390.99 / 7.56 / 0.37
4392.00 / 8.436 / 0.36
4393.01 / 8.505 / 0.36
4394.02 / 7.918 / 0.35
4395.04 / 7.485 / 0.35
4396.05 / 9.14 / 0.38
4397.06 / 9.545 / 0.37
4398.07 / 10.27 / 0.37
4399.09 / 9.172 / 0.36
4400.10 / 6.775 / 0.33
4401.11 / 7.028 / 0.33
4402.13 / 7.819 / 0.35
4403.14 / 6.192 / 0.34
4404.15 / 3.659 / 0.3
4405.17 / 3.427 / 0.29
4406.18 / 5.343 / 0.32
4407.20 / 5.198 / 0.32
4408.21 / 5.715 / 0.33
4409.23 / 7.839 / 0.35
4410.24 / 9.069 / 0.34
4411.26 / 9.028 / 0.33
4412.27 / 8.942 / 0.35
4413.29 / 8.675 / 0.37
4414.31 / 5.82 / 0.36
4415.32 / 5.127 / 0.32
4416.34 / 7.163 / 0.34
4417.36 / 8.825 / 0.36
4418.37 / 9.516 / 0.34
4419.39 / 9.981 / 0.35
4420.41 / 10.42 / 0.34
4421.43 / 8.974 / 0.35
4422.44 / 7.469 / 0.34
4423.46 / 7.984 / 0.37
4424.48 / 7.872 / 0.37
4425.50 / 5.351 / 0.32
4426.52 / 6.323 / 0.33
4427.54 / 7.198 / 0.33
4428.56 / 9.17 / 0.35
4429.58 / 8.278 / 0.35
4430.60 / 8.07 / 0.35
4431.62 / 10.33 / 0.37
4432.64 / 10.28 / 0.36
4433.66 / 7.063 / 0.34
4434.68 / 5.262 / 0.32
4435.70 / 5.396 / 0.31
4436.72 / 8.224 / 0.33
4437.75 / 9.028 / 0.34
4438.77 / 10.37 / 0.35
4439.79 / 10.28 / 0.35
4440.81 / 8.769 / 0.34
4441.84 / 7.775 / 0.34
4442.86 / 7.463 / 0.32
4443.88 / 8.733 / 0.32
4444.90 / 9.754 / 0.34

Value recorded -1.5 angstrom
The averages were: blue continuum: 6.69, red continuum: 8.18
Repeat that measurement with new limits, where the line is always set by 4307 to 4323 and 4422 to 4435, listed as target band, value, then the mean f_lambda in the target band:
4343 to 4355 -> -0.9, 7.4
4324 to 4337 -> -0.8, 7.06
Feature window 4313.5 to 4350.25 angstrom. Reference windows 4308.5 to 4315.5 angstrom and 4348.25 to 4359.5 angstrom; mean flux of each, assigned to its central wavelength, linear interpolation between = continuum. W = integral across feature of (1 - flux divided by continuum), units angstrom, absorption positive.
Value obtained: -2.7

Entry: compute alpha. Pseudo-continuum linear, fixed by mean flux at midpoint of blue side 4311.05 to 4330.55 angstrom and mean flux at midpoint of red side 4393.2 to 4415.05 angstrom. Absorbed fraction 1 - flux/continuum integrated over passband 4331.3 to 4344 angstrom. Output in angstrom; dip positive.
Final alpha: -1.0 angstrom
